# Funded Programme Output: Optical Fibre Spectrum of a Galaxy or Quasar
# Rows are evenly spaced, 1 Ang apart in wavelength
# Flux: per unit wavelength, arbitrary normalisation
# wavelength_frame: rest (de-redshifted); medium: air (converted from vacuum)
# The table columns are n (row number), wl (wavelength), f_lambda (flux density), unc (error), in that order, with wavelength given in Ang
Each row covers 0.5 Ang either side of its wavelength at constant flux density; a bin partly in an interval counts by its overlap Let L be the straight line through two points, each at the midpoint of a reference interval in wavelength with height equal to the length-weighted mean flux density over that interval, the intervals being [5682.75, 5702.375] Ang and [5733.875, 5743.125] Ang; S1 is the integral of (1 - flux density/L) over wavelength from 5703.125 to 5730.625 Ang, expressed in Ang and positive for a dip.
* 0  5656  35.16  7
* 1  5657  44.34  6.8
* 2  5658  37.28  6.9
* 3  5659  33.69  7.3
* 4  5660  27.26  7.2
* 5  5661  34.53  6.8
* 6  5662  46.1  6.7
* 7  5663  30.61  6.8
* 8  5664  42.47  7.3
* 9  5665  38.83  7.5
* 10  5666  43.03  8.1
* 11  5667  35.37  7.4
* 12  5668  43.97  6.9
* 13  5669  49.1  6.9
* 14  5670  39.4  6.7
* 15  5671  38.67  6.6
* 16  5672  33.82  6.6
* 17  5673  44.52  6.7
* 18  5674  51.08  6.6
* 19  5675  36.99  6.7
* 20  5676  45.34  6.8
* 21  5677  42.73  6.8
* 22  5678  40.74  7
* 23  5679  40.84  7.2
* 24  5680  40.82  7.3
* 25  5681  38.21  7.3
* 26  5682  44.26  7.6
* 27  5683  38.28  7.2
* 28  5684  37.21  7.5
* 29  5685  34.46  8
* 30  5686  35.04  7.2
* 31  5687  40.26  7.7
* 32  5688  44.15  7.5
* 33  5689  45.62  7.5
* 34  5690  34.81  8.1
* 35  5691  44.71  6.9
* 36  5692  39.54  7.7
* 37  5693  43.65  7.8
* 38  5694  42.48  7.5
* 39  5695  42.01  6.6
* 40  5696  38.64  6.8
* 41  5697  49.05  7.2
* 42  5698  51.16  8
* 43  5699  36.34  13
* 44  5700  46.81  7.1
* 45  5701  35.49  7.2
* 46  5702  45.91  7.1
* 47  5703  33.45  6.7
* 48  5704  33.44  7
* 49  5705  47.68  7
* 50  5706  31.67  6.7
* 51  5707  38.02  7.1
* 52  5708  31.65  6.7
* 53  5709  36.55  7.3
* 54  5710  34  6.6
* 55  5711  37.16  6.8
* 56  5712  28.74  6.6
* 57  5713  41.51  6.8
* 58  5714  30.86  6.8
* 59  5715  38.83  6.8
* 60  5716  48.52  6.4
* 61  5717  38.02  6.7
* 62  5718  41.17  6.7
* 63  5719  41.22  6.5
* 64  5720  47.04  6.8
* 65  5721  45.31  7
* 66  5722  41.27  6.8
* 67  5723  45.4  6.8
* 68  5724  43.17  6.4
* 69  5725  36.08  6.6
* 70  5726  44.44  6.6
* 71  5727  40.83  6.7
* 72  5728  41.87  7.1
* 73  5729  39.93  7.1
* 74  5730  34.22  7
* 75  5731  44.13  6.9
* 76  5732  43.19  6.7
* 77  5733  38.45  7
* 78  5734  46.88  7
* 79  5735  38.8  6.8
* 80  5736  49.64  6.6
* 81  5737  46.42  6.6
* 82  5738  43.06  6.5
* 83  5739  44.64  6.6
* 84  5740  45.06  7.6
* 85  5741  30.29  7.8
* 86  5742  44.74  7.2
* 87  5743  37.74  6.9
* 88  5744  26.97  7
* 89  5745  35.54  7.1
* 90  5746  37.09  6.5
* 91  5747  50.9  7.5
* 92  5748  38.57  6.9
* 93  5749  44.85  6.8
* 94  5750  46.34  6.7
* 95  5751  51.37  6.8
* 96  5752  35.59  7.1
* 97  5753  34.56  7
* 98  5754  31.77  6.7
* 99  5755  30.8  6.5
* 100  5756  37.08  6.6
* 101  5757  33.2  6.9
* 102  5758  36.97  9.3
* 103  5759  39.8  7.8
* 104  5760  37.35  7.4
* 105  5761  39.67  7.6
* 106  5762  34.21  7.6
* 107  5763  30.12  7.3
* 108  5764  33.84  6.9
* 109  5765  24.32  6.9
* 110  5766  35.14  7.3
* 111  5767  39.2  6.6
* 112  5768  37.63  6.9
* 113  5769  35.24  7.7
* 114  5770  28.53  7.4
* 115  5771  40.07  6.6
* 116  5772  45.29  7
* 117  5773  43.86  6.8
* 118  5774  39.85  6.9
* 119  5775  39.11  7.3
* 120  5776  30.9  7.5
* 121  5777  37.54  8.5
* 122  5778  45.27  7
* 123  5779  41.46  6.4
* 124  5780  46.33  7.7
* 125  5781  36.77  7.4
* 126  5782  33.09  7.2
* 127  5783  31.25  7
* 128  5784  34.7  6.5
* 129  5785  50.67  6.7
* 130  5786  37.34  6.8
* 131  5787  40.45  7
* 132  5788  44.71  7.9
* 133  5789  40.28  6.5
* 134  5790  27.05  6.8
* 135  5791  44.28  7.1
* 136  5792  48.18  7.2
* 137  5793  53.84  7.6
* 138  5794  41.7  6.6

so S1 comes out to 1.9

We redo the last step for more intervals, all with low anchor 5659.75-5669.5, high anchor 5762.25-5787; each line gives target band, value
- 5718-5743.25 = -2.6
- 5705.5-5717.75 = 0.7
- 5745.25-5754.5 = -0.8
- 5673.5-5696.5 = -1.1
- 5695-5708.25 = -0.5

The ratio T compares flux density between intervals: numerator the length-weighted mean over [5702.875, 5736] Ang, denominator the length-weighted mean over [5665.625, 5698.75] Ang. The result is 0.96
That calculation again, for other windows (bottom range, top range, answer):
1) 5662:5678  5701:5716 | 0.89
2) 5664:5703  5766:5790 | 0.94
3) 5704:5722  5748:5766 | 0.95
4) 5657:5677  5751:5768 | 0.88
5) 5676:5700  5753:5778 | 0.87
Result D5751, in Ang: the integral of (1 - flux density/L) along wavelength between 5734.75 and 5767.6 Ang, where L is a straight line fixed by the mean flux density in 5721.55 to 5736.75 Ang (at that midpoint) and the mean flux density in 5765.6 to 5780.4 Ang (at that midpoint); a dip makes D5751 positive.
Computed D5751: 1.8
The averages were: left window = 42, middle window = 38.3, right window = 39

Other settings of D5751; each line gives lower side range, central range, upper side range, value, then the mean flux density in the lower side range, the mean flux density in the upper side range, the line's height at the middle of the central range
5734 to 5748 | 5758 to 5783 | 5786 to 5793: 2.5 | 41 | 41.5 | 41.3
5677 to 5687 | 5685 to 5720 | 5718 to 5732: 0.7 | 39.1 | 41.9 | 40.5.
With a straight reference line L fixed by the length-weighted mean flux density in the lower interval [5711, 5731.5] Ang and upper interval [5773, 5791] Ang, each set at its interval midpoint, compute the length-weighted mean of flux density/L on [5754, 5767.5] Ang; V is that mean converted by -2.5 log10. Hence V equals 0.143 mag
